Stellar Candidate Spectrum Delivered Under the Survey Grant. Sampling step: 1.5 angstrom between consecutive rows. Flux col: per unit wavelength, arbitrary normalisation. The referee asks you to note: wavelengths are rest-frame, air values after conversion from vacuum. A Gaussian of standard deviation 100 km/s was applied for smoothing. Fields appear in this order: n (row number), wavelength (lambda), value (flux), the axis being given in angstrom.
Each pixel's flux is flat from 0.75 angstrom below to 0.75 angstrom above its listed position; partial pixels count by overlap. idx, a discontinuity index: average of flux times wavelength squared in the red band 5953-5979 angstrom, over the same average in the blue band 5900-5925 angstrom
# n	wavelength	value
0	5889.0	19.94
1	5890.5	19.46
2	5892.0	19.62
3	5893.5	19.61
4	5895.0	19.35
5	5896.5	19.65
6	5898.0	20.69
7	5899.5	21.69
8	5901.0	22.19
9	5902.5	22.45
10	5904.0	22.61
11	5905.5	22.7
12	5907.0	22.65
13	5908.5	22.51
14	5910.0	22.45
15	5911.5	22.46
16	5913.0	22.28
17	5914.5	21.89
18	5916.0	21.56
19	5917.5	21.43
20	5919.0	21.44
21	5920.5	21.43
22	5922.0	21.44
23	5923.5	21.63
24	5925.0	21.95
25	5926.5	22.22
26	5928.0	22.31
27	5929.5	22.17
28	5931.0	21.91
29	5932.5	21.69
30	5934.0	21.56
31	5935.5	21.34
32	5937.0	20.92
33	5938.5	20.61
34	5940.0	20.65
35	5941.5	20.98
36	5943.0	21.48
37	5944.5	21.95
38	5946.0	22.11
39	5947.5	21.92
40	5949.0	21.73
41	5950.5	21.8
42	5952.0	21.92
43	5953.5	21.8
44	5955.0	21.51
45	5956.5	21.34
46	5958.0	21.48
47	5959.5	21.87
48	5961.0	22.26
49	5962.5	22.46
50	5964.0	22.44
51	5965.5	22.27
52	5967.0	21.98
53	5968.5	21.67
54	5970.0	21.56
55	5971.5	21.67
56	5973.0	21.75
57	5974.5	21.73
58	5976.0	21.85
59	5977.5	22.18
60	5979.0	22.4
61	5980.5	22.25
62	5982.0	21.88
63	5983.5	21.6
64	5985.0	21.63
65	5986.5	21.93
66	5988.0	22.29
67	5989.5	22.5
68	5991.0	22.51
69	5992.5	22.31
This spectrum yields 1.0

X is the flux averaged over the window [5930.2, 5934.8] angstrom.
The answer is 21.7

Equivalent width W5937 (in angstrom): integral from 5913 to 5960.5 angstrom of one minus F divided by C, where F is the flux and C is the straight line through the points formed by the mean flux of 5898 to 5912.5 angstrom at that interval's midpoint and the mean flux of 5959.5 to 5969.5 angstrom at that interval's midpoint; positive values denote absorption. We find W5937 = 1.28 angstrom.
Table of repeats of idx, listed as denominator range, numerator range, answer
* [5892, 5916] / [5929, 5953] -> 1.01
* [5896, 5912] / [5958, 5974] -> 1.02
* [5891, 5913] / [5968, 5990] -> 1.05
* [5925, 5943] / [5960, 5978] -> 1.03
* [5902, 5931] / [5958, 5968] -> 1.02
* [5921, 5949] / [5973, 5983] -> 1.03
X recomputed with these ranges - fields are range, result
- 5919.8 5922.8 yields 21.4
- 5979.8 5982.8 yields 22.1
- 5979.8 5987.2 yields 21.9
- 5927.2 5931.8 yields 22.1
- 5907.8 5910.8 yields 22.5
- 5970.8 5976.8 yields 21.8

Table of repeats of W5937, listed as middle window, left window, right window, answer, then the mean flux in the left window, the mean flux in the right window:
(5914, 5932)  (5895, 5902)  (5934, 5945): -0.62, 20.9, 21.1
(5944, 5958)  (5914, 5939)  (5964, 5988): 0.00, 21.6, 21.9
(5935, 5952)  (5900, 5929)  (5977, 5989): 0.48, 22.1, 22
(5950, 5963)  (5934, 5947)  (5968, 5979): -0.16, 21.3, 21.8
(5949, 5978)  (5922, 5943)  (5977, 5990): -0.01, 21.5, 22.1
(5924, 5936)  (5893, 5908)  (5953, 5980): -0.15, 21.4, 21.9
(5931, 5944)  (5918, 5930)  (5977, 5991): 0.39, 21.8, 22.1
